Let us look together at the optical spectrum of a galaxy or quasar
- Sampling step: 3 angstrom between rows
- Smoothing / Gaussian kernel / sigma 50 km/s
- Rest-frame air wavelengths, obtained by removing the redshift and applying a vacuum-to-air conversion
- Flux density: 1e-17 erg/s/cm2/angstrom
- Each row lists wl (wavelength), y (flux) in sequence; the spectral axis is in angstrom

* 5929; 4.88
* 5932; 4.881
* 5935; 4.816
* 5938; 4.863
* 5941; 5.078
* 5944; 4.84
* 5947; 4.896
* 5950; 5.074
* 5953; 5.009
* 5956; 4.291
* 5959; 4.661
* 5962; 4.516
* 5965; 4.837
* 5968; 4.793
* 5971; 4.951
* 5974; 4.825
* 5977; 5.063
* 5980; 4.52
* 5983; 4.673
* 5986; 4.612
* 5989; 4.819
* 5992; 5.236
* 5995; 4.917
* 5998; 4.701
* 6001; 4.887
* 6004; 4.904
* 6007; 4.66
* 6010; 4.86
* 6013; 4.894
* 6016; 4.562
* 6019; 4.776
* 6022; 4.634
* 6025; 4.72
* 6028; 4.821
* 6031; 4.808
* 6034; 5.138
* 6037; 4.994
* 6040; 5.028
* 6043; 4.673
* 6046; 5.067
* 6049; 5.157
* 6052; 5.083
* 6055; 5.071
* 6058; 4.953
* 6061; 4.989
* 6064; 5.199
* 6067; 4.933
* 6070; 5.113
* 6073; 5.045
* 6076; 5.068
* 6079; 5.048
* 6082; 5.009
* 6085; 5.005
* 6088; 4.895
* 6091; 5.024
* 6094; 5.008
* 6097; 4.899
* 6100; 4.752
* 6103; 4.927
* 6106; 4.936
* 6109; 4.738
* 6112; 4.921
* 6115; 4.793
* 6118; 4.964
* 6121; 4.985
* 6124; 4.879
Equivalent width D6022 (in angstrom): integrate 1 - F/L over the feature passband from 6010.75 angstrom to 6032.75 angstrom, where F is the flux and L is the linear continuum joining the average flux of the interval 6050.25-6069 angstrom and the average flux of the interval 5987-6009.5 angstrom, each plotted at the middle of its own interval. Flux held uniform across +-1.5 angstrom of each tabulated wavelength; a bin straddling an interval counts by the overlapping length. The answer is 0.8 angstrom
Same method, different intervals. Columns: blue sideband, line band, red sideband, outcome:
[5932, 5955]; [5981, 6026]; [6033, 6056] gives 1.7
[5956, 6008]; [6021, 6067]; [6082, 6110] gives -1.0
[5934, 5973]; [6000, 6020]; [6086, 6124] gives 0.2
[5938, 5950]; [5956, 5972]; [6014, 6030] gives 0.6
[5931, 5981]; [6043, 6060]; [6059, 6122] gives -0.4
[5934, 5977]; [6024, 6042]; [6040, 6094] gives 0.2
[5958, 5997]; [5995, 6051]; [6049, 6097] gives 0.7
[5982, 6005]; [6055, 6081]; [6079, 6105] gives -0.6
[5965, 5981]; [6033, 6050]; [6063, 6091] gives -0.1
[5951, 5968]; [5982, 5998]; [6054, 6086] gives -0.2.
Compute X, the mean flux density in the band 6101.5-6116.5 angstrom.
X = 4.86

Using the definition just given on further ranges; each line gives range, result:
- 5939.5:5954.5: 4.98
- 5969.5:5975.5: 4.89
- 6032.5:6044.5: 4.96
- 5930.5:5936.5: 4.85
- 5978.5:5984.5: 4.6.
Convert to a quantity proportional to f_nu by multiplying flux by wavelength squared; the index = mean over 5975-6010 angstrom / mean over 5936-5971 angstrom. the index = 1.01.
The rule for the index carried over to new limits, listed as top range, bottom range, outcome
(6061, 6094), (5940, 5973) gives 1.09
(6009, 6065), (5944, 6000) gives 1.05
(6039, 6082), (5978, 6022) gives 1.07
